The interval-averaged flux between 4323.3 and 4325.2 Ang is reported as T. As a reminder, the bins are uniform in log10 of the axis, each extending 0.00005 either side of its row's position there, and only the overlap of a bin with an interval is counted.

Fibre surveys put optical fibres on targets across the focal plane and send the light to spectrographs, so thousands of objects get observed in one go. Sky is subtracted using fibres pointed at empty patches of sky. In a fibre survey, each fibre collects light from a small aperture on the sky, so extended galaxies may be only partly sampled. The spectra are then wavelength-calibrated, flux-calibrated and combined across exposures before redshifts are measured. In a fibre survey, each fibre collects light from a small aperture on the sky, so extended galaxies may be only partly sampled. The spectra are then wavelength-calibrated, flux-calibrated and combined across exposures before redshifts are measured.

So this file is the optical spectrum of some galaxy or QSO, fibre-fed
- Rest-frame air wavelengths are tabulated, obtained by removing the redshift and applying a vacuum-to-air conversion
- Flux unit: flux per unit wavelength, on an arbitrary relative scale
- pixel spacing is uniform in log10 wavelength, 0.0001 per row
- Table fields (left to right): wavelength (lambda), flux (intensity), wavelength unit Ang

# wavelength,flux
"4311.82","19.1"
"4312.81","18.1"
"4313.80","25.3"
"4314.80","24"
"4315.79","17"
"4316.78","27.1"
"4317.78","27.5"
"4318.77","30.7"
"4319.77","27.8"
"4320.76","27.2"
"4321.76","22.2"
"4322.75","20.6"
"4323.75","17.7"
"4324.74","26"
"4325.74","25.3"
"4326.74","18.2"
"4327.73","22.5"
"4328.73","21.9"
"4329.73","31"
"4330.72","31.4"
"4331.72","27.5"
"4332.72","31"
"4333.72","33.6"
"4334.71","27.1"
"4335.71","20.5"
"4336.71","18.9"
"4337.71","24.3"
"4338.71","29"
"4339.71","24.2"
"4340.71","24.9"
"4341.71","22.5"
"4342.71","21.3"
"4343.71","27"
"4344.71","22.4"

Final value 21.9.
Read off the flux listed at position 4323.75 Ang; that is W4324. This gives 17.7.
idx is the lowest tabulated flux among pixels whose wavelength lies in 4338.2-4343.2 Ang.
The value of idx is 21.3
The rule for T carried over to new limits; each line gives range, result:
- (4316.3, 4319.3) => 28.4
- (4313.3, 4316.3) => 22.1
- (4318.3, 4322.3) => 26.9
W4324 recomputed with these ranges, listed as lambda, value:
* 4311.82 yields 19.1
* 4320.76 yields 27.2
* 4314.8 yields 24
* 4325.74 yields 25.3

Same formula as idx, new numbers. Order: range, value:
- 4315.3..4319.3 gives 17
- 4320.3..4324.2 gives 17.7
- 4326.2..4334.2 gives 18.2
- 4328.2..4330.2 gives 21.9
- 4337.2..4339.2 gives 24.3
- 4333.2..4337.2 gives 18.9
